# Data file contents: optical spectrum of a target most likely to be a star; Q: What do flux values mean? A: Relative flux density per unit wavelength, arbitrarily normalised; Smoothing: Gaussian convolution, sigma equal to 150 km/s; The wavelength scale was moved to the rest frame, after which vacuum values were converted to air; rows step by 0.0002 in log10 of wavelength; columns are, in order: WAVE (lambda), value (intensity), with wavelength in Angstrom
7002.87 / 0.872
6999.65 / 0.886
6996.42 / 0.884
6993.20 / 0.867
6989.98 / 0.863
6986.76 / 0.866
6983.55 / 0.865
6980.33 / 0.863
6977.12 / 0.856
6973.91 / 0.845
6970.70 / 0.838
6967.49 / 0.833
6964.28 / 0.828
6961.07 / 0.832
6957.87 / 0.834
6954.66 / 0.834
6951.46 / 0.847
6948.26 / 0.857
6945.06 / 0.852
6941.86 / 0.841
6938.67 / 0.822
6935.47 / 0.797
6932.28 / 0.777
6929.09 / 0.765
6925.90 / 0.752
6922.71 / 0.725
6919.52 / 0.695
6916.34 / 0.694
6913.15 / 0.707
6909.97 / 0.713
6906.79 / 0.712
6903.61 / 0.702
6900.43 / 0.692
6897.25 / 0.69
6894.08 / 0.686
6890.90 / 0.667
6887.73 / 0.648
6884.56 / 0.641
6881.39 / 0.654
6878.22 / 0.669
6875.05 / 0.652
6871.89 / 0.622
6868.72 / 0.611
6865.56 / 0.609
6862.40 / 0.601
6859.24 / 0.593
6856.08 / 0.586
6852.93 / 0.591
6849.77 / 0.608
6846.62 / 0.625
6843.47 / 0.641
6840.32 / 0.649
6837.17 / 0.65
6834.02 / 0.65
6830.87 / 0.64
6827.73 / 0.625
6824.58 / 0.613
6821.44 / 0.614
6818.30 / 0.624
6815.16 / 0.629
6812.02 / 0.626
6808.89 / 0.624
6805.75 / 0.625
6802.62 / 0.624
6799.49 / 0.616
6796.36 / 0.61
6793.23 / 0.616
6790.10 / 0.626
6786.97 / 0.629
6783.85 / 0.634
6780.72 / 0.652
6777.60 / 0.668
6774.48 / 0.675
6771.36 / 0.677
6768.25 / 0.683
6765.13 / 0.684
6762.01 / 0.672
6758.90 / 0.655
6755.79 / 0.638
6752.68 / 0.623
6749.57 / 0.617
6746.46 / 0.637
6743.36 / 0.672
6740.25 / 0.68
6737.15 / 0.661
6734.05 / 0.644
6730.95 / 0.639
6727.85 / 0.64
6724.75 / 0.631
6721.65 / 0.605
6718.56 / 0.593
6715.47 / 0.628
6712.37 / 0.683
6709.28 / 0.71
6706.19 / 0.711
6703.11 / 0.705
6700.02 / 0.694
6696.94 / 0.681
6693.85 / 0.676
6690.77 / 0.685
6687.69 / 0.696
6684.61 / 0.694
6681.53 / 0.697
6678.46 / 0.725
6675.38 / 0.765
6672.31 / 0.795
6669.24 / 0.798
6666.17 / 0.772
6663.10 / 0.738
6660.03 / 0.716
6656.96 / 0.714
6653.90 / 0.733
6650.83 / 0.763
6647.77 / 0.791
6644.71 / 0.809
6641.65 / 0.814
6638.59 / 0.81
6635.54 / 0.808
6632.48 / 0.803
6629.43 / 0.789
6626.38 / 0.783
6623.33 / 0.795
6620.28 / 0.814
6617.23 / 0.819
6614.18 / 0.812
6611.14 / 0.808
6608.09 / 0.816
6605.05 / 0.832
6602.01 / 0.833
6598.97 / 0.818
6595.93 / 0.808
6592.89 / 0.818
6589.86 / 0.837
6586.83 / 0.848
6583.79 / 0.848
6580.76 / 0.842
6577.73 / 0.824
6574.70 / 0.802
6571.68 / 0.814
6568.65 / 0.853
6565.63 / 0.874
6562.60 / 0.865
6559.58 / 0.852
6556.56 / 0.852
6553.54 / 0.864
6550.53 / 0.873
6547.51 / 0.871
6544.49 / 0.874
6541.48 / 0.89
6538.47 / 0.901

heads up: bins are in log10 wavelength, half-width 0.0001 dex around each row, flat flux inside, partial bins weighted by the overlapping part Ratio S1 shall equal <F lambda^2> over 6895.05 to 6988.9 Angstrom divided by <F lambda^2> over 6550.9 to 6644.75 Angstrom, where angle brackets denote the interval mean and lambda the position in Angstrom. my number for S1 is 1.06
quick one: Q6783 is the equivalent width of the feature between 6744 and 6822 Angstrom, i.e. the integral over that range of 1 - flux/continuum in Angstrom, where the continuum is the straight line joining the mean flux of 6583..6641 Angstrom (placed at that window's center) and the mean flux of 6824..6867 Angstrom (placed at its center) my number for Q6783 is 3.8 Angstrom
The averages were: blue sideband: 0.815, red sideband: 0.62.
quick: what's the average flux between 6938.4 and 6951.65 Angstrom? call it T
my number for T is 0.846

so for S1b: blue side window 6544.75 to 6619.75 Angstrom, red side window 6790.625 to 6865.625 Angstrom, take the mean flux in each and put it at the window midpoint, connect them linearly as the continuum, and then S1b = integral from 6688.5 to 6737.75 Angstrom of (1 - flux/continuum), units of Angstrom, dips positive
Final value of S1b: 4.09 Angstrom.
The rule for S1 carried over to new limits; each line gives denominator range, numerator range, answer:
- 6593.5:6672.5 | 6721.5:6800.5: 0.85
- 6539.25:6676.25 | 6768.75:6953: 0.89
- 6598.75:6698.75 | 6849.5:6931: 0.93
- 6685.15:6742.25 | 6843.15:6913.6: 1.02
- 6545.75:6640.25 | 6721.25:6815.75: 0.82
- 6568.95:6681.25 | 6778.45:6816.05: 0.83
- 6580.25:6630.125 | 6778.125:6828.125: 0.81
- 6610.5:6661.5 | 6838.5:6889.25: 0.85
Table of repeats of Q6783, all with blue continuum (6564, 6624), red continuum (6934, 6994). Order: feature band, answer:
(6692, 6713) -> 3.5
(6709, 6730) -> 4.9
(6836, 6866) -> 8.0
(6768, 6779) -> 2.1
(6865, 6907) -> 9.0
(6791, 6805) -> 3.7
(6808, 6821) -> 3.3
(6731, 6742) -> 2.3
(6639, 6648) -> 0.2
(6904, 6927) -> 3.5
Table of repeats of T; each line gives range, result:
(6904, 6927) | 0.713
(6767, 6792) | 0.655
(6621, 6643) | 0.801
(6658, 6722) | 0.705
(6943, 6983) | 0.844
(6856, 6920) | 0.66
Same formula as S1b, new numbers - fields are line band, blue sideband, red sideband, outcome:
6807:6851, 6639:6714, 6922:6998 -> 8.7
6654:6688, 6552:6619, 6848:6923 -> 1.9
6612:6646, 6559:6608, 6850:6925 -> 0.1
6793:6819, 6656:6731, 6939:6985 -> 4.7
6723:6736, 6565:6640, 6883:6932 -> 2.2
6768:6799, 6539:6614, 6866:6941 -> 4.4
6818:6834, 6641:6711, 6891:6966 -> 2.7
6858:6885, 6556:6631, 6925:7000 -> 6.7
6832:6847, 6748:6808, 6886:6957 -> 1.0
